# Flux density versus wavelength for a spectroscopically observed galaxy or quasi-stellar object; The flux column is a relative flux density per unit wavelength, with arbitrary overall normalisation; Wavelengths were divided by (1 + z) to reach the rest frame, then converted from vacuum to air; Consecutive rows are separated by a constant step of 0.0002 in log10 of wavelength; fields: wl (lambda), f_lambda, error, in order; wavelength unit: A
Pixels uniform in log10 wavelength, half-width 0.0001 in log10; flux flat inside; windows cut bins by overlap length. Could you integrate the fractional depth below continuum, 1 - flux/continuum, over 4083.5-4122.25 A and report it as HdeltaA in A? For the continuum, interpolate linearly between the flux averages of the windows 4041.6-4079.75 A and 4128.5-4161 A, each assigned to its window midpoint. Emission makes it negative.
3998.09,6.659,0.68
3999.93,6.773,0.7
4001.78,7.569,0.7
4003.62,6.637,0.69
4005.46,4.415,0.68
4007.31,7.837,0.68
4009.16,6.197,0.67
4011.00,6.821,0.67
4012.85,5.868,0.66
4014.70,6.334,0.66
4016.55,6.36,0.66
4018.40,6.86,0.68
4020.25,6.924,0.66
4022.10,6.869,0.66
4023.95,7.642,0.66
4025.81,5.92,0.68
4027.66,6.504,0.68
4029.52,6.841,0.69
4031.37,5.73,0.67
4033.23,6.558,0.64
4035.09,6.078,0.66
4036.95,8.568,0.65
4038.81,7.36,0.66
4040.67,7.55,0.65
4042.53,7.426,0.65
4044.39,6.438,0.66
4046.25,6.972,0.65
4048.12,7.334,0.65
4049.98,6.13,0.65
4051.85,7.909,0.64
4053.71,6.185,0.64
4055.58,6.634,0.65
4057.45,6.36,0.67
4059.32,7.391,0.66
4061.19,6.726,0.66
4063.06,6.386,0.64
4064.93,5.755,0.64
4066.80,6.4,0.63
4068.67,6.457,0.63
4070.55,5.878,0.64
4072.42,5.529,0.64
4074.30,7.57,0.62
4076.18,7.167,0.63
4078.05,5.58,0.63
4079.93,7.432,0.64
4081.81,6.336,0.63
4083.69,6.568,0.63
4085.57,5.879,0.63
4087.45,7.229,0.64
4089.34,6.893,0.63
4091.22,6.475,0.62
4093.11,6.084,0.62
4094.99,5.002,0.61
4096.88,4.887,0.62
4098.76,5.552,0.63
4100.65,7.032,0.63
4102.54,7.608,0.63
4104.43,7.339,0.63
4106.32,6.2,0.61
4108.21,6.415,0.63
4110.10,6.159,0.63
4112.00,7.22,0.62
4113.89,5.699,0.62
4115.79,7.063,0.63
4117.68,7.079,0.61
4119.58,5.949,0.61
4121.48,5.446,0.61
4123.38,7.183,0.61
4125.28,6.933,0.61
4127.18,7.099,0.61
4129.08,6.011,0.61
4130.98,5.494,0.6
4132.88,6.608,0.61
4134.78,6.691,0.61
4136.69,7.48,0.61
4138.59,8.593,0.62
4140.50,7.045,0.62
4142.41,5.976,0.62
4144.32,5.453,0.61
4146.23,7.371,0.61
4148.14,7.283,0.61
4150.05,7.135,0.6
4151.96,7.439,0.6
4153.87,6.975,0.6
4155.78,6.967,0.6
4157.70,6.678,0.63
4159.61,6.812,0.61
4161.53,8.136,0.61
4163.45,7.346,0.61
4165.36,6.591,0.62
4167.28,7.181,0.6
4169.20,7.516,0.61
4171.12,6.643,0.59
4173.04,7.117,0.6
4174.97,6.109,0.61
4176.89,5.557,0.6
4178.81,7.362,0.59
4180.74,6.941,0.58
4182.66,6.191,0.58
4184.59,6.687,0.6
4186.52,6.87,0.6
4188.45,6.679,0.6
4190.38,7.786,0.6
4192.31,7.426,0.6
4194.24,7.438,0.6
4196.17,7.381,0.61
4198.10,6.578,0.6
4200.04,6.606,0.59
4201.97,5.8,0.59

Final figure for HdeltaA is 2.1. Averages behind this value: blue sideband 6.63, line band 6.37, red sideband 6.85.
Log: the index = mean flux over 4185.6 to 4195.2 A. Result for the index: 7.24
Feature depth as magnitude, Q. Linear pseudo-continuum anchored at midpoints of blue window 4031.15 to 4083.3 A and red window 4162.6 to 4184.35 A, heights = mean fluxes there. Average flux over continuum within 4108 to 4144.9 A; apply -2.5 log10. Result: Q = 0.026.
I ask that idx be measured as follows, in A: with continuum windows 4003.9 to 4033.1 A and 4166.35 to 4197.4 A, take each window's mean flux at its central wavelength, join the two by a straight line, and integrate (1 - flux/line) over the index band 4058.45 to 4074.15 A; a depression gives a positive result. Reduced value 0.6 A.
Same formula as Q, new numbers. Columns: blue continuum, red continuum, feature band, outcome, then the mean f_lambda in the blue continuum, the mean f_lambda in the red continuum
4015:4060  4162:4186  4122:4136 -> 0.04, 6.85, 6.8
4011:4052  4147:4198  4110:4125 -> 0.07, 6.81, 7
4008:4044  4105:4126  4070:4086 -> 0.02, 6.76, 6.49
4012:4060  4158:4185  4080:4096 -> 0.08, 6.8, 6.87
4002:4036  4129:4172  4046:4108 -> 0.03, 6.49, 6.95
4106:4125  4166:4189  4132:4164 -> -0.07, 6.46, 6.73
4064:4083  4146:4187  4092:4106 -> 0.06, 6.41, 6.94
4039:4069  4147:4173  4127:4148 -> 0.05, 6.78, 7.13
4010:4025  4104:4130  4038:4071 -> -0.02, 6.7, 6.54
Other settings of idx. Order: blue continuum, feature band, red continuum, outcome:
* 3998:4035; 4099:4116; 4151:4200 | 0.26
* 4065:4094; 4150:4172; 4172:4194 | -1.24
